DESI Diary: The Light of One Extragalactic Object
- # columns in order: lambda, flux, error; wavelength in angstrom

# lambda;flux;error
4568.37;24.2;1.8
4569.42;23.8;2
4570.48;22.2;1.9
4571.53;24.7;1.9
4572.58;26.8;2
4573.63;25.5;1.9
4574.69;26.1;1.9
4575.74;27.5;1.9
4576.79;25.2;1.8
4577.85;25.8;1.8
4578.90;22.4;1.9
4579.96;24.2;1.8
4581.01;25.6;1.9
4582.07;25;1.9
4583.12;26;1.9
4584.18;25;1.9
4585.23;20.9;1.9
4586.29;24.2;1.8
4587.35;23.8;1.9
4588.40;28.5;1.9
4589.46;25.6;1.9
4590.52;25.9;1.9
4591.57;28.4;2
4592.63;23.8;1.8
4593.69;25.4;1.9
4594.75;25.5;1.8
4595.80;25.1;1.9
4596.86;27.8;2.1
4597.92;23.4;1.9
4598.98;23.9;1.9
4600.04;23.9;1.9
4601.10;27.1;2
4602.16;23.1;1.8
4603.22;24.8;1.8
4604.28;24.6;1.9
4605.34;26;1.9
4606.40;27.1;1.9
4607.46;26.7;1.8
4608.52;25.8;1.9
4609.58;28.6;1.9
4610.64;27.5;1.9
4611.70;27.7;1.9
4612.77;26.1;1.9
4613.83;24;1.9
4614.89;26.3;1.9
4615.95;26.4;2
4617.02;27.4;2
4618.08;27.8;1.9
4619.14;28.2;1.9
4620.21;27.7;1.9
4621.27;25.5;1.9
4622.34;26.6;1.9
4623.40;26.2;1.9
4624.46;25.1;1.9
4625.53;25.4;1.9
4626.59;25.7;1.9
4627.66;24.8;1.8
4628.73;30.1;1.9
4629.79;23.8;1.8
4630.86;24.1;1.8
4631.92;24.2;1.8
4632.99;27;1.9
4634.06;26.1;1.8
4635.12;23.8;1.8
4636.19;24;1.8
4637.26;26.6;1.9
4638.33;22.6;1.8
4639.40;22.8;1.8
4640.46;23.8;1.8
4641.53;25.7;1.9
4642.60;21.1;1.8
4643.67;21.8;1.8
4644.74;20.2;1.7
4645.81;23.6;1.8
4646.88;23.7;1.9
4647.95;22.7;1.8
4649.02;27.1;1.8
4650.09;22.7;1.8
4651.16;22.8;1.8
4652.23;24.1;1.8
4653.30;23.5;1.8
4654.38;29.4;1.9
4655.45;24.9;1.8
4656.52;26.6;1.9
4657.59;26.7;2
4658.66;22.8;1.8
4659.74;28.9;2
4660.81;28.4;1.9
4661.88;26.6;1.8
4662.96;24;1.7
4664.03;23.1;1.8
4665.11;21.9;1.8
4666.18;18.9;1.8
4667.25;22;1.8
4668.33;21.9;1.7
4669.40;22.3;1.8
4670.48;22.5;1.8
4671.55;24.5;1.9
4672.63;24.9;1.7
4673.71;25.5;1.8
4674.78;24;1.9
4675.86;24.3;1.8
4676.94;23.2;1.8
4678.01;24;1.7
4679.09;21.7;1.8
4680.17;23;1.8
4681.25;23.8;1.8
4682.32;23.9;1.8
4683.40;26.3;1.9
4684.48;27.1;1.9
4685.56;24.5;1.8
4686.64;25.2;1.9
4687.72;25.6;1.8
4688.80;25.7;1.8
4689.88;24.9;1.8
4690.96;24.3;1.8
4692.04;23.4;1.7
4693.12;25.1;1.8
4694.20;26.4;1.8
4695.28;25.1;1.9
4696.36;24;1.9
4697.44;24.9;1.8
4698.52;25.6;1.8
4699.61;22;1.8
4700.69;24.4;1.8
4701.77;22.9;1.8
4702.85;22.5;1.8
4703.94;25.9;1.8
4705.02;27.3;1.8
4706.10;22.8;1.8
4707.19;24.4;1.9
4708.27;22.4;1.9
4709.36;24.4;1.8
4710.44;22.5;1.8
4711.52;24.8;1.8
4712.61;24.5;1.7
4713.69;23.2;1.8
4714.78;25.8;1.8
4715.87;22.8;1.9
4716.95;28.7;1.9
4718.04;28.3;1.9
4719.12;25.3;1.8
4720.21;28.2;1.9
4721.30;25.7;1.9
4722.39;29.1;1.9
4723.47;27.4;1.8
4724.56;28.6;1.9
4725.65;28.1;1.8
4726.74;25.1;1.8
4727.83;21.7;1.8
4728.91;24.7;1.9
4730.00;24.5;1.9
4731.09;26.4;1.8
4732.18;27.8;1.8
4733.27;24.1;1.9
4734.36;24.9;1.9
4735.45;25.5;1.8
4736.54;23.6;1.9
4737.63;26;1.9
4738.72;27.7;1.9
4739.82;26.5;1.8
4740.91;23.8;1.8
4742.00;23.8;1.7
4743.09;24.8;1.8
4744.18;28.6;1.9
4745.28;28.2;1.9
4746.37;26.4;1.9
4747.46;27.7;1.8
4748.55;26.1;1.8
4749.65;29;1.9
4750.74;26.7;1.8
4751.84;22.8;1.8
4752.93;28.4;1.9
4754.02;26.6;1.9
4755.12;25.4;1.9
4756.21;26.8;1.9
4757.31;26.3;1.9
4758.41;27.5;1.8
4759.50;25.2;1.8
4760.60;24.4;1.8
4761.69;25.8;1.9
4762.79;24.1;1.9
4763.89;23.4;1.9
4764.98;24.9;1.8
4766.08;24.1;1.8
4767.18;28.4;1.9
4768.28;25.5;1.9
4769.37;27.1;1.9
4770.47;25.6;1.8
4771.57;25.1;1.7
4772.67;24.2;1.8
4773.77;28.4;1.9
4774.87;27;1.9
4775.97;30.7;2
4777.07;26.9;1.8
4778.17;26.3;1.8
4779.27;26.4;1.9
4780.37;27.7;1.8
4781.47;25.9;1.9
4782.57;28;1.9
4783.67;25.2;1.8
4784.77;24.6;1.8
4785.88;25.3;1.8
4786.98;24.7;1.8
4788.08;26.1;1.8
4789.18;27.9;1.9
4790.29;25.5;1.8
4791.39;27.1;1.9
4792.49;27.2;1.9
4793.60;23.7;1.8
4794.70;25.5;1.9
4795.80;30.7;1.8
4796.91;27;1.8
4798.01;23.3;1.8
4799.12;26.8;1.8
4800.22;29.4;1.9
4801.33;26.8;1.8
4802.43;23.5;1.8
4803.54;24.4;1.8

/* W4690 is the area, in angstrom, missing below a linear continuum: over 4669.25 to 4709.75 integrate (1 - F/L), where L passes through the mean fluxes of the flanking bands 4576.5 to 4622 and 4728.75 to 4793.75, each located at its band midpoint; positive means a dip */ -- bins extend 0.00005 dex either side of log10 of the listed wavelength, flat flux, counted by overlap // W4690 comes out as 2.41 angstrom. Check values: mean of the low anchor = 25.7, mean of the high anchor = 26.1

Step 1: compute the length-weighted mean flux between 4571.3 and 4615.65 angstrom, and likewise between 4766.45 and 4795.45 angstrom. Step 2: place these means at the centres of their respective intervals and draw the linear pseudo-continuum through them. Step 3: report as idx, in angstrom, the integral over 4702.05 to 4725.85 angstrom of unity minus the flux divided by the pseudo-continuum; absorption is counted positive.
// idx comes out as 0.5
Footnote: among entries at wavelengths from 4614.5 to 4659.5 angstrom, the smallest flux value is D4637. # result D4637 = 20.2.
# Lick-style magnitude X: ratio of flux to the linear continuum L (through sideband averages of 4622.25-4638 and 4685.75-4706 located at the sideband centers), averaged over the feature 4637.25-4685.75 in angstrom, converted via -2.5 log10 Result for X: 0.048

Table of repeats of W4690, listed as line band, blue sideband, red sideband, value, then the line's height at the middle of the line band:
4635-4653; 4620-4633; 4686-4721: 1.47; 25.6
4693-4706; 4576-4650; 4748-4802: 0.60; 25.8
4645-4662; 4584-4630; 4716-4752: 0.55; 26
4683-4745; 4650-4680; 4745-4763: 0.21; 25.4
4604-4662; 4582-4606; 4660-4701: -1.68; 24.7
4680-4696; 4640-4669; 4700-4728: -0.16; 24.7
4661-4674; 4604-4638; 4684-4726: 1.20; 25.6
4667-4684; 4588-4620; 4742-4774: 1.58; 26.1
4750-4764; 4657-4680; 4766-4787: 0.12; 26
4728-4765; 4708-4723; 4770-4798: 0.16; 25.9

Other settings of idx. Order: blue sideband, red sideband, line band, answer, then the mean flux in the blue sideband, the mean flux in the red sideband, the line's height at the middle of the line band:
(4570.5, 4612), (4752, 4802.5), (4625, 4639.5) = 0.28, 25.5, 26.2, 25.6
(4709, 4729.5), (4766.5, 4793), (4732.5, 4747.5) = 0.13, 25.8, 26.5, 26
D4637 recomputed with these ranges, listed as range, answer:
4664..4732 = 18.9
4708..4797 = 21.7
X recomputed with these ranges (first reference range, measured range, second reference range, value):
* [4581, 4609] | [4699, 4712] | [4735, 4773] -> 0.081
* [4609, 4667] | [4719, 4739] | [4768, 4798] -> -0.003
